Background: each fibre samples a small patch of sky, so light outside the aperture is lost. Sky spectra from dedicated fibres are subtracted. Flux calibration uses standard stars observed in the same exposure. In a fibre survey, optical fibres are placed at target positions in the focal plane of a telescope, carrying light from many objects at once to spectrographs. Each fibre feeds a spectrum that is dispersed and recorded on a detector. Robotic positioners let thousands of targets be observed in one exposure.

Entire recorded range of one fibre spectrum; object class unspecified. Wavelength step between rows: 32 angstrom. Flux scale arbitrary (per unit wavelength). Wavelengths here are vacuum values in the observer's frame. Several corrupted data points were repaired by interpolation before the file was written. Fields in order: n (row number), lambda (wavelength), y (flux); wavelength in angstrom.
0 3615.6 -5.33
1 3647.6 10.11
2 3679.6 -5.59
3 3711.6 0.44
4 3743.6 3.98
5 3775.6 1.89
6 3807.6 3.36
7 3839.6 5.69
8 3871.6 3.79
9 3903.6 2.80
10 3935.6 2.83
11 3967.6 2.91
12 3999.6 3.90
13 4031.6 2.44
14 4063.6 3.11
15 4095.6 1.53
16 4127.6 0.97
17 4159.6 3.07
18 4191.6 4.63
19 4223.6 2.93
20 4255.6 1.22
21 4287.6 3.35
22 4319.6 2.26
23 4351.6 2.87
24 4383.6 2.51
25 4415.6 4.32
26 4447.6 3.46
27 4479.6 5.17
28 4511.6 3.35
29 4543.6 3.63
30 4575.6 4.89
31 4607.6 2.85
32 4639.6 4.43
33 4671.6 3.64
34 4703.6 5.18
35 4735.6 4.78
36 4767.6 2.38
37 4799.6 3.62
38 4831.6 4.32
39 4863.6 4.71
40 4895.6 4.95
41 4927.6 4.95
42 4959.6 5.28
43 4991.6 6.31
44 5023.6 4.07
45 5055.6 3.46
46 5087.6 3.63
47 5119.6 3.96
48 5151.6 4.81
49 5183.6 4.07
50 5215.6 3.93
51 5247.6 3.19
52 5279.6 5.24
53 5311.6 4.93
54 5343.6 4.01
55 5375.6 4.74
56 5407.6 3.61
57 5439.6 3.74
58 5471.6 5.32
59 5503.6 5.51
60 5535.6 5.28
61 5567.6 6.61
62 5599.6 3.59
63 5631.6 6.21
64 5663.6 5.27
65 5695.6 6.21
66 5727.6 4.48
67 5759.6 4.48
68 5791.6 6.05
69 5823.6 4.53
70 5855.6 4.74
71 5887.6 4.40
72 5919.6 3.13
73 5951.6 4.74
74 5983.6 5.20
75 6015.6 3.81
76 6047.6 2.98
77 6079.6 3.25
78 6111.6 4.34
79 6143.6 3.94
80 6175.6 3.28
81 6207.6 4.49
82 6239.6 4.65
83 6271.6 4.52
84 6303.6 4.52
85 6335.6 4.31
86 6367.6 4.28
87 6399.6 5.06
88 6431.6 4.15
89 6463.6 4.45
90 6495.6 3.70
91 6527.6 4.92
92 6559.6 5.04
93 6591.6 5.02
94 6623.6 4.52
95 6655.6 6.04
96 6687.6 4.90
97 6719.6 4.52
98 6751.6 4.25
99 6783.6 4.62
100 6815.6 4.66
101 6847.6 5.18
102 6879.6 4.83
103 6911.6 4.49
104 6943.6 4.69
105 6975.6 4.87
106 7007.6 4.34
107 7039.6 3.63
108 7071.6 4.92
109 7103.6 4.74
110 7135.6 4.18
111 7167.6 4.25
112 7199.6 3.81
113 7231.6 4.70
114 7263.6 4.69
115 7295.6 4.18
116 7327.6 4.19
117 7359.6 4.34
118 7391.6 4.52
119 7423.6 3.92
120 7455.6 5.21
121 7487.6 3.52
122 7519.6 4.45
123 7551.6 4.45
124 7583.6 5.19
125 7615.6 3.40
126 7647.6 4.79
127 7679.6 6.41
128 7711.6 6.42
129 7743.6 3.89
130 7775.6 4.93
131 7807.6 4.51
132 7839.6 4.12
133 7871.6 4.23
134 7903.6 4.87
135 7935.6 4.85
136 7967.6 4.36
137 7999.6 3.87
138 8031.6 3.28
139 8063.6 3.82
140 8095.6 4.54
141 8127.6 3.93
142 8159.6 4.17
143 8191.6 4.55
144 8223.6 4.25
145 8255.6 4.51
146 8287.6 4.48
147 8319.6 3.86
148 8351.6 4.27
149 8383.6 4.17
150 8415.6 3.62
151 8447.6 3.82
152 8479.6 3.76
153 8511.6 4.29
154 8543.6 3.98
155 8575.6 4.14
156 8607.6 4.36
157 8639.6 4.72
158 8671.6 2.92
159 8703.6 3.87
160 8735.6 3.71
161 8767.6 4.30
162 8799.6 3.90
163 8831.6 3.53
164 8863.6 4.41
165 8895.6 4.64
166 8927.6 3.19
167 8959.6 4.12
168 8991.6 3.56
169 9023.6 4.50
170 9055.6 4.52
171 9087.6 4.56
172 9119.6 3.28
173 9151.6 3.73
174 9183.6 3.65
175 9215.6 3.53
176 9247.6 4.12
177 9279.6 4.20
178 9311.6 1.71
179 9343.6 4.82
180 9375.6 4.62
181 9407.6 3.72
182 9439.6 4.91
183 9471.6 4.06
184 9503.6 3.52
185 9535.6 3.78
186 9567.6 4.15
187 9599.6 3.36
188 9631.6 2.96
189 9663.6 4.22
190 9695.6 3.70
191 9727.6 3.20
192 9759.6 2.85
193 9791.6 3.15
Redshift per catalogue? 0.17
